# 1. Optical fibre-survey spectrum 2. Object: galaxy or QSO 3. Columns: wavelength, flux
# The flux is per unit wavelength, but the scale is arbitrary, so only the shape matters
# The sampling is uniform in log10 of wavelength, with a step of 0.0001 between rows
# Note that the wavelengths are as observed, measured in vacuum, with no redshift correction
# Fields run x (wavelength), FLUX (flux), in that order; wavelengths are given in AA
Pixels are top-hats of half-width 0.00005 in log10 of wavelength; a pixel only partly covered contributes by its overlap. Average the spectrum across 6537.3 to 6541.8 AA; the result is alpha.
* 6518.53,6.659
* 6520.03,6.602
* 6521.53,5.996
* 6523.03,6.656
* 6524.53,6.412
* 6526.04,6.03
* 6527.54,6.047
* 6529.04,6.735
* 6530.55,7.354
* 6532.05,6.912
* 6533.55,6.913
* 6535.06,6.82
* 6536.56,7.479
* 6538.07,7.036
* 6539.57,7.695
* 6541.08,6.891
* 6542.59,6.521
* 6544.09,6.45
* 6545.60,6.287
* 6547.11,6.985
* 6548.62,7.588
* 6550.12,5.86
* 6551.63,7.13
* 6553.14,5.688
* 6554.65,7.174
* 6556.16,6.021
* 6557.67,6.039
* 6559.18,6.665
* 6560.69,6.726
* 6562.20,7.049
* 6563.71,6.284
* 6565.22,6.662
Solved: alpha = 7.21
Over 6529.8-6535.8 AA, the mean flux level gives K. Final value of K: 7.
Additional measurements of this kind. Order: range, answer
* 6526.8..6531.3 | 6.71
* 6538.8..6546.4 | 6.77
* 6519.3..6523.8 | 6.42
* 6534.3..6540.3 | 7.26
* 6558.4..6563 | 6.81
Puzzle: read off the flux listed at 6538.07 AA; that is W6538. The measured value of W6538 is 7.036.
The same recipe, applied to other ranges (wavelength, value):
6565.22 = 6.662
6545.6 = 6.287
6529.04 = 6.735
